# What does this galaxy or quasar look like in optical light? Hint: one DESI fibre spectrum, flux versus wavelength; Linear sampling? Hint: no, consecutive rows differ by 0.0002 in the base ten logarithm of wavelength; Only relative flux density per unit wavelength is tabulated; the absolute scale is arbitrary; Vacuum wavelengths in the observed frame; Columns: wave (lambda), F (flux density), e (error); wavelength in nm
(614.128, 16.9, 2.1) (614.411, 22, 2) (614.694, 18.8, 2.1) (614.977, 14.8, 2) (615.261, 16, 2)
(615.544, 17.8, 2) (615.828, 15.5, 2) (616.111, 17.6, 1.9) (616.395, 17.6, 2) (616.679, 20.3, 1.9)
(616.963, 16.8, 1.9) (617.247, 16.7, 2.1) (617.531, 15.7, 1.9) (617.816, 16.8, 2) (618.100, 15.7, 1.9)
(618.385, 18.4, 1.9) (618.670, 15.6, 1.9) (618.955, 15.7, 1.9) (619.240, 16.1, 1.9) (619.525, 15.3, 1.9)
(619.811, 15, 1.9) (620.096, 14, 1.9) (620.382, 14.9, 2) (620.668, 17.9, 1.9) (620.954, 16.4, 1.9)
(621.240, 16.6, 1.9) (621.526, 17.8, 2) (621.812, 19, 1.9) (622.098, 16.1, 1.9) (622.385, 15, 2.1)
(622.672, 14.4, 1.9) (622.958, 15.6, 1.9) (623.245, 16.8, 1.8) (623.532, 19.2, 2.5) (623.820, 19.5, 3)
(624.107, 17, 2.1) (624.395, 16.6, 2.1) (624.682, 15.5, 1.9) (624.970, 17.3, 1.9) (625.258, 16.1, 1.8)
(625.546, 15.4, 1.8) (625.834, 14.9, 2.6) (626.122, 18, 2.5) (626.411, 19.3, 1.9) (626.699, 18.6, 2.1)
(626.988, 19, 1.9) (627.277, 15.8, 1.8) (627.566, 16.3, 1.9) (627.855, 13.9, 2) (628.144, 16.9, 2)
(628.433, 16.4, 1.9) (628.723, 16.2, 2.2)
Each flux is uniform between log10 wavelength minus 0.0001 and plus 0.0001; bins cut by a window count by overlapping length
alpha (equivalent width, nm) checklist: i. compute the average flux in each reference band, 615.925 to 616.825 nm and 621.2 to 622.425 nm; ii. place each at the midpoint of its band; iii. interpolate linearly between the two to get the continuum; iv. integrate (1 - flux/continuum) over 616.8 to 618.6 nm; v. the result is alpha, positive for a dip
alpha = 0.14 nm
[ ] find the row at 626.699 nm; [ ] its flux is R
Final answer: 18.6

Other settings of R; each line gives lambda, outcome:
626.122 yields 18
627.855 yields 13.9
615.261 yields 16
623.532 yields 19.2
